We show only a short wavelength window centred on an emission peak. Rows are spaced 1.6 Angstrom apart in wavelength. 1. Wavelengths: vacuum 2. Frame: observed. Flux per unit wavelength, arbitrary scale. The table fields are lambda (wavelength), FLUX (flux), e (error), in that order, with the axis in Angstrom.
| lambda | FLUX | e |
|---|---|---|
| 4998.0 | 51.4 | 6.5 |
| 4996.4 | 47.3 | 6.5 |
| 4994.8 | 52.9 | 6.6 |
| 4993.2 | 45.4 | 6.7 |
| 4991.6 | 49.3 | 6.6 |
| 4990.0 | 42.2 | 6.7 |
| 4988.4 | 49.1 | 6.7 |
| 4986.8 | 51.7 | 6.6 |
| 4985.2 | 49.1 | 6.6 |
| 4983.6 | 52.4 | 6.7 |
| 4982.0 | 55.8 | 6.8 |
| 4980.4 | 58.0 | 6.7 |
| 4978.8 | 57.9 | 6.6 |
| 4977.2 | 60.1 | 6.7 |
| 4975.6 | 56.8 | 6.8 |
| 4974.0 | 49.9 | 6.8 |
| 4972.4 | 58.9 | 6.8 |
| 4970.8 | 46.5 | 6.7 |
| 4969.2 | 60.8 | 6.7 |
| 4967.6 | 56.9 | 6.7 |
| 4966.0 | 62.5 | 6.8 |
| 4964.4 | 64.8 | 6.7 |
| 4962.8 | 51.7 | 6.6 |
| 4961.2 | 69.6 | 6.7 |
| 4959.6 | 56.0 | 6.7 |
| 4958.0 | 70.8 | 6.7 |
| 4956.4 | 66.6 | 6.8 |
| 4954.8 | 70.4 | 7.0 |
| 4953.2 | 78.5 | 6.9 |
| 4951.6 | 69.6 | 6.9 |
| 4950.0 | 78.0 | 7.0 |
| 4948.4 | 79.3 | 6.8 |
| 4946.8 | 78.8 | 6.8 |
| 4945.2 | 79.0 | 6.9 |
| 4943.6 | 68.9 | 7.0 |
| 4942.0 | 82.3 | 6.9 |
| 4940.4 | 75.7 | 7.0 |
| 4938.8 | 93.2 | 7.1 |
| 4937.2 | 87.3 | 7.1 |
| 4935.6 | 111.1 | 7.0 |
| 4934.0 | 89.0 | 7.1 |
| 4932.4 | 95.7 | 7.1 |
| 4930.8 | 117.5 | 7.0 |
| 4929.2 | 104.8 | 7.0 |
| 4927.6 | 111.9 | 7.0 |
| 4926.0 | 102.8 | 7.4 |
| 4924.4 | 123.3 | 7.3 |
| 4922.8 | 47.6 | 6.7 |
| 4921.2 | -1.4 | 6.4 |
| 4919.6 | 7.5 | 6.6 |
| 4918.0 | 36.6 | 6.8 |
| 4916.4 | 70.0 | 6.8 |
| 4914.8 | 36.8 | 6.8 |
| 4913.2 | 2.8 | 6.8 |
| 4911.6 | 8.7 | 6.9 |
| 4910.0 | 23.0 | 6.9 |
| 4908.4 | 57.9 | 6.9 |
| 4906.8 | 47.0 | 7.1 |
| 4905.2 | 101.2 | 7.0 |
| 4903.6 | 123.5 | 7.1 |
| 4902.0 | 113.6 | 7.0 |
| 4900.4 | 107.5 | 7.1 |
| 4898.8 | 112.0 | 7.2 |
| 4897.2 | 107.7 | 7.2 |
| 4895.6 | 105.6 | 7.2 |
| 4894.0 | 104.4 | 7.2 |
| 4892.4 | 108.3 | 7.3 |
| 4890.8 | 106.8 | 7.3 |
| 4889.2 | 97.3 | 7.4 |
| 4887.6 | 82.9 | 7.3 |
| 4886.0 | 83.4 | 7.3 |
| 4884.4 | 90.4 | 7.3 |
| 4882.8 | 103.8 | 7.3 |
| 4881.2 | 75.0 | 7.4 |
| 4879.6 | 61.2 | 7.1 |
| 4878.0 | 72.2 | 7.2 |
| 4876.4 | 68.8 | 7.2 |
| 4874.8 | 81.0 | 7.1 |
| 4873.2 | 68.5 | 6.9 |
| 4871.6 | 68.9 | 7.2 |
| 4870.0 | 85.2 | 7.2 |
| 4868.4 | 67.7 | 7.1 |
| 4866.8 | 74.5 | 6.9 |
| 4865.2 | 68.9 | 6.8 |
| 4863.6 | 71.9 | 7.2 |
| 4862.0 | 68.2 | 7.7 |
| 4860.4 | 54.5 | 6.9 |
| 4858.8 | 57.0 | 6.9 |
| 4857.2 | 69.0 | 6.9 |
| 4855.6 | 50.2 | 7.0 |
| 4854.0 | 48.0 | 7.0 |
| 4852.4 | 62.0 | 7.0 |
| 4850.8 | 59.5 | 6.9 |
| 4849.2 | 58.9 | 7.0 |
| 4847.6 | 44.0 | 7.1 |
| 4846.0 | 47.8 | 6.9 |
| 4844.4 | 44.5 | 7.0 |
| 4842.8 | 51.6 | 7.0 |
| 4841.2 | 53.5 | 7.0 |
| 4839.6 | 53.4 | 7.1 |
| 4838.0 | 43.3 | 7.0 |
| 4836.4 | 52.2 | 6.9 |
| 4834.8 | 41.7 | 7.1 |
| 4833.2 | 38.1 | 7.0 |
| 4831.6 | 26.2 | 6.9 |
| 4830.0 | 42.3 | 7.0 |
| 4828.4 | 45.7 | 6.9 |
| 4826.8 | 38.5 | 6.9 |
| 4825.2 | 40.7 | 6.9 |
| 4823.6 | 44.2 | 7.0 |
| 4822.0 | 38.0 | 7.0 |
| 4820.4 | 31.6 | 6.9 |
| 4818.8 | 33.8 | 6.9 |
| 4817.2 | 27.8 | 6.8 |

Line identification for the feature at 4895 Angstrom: C IV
